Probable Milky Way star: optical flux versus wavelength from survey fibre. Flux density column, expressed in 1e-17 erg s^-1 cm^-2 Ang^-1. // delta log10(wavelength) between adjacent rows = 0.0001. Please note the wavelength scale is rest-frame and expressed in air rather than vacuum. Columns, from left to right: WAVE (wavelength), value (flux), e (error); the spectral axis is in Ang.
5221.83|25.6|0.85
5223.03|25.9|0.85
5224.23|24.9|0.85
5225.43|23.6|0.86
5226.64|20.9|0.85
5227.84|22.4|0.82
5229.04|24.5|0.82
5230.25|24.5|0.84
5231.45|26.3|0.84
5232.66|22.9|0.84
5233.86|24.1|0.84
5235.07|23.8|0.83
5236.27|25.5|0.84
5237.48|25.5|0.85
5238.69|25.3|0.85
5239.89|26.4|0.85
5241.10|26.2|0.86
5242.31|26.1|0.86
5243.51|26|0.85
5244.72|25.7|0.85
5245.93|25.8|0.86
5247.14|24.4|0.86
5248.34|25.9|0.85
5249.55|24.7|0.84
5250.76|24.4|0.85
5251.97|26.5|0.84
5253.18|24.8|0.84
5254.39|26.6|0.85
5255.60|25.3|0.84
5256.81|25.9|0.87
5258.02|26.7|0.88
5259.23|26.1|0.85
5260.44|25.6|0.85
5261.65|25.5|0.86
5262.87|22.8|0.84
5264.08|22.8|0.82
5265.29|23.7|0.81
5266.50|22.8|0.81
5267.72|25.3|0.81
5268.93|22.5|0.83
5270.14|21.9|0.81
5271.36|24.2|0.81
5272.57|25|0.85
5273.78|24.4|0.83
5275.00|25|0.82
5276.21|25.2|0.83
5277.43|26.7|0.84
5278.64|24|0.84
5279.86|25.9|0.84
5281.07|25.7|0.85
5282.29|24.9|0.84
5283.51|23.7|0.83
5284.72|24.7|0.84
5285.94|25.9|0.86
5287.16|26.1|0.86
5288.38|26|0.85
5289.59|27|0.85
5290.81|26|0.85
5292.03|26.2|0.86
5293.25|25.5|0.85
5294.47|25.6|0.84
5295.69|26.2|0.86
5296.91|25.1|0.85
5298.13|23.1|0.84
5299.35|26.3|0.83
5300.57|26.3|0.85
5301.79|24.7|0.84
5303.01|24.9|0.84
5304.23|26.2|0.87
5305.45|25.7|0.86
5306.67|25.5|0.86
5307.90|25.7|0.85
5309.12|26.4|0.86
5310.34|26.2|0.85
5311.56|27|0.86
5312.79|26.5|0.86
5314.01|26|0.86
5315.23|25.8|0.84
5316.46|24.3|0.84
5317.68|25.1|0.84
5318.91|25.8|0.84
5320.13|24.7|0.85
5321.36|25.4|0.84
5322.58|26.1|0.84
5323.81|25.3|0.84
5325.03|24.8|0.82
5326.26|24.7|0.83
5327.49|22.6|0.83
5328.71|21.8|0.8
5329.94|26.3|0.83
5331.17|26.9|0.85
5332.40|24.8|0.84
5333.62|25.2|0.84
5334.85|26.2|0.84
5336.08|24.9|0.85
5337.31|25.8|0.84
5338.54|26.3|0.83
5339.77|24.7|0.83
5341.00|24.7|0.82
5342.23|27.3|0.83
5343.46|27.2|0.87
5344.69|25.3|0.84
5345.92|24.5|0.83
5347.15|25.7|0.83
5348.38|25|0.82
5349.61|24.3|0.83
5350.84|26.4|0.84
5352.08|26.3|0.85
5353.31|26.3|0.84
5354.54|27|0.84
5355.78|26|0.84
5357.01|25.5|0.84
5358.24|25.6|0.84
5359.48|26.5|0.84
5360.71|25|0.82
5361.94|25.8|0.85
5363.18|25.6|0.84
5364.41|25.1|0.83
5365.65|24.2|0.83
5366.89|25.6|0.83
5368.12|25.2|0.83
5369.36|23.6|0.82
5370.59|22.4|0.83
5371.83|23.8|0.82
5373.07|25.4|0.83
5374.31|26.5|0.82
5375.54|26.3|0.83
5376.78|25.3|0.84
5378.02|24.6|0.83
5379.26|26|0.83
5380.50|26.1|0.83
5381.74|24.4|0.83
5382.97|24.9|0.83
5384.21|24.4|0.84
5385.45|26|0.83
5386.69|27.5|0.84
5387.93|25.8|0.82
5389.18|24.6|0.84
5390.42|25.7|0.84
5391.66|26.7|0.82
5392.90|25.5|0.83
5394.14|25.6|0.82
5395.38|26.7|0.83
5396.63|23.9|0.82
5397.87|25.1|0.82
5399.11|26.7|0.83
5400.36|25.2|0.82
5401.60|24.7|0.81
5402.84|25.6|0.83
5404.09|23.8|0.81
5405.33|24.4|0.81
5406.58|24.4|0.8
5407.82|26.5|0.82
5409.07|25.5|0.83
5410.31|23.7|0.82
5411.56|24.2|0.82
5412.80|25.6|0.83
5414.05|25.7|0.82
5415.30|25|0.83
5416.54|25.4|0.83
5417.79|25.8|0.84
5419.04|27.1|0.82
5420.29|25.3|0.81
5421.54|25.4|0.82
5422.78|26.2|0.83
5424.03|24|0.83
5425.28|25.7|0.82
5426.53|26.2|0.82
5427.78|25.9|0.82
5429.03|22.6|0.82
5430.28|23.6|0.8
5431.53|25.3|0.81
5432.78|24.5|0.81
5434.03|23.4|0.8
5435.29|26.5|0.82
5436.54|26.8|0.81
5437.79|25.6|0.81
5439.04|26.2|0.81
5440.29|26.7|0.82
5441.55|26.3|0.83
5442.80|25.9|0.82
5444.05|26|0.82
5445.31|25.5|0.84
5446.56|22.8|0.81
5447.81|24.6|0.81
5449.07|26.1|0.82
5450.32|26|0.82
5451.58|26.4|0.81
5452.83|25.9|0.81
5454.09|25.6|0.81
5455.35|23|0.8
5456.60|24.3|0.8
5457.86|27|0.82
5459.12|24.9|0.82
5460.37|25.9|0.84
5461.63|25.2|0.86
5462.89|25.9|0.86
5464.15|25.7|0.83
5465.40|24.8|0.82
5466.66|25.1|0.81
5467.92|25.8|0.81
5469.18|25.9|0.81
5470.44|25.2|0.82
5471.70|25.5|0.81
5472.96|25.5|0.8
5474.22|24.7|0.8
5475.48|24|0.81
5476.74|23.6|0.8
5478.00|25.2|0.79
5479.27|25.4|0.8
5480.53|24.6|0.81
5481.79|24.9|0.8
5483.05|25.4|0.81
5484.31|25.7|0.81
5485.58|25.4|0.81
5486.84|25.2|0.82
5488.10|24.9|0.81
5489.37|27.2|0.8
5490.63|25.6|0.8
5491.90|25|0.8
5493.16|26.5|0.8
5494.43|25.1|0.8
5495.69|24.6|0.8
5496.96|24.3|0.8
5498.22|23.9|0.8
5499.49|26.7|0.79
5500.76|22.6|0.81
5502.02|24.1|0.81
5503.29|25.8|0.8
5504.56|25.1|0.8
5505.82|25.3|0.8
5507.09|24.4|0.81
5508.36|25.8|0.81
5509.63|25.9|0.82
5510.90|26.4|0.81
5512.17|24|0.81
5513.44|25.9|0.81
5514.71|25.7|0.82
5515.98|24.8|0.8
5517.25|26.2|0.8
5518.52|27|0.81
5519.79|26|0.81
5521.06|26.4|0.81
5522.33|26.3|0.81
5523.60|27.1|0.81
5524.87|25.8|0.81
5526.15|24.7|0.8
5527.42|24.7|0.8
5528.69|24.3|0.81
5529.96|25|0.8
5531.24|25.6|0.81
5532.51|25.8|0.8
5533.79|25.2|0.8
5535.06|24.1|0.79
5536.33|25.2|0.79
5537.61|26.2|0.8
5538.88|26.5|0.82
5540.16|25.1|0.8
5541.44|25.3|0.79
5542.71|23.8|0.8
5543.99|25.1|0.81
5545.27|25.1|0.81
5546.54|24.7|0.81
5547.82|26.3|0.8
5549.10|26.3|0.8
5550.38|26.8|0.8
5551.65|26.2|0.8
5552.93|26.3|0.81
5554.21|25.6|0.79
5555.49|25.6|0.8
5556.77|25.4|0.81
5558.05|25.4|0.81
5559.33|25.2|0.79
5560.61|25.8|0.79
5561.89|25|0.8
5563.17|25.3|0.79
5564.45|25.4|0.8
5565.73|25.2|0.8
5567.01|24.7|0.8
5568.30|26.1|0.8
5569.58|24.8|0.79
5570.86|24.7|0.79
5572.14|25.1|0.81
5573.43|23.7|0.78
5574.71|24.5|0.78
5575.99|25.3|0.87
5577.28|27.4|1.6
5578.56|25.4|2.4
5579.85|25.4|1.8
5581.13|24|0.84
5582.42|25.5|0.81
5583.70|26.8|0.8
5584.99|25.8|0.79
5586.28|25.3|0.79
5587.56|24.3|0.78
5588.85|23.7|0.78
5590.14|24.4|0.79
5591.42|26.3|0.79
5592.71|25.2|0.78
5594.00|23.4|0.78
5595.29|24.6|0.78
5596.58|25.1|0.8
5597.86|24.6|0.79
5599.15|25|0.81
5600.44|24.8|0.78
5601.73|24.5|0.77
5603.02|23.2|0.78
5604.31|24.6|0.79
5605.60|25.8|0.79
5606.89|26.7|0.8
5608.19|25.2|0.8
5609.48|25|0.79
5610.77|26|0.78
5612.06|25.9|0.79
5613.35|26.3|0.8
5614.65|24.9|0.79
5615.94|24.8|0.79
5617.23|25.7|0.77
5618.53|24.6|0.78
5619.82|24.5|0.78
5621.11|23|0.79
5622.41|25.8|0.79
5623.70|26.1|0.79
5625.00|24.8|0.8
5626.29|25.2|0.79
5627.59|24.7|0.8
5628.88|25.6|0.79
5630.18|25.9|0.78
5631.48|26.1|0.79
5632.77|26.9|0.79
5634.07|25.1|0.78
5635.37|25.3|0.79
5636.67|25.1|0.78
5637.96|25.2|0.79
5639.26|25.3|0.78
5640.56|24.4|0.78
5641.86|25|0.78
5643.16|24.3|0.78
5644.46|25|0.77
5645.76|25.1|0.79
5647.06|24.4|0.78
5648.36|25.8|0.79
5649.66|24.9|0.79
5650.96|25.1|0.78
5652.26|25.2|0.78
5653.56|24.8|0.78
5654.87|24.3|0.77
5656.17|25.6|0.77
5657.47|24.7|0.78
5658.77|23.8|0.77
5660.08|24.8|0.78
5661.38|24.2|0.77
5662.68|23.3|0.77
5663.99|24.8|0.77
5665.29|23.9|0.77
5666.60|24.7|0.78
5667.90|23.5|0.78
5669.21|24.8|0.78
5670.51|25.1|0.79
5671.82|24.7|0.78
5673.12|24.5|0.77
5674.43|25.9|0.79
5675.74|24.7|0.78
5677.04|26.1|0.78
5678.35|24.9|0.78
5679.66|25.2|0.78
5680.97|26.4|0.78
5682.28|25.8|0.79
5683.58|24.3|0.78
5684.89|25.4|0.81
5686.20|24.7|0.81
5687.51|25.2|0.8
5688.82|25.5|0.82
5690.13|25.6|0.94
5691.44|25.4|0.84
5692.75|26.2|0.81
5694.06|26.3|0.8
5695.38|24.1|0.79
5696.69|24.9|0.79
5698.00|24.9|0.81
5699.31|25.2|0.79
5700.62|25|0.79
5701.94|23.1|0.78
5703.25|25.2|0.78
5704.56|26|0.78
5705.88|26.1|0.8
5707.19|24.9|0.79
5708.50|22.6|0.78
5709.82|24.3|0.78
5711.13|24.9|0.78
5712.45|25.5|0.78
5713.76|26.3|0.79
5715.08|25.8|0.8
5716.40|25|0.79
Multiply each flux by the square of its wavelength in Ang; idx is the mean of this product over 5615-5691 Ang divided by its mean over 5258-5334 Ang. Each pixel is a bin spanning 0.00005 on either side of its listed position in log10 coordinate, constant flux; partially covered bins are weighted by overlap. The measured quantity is 1.13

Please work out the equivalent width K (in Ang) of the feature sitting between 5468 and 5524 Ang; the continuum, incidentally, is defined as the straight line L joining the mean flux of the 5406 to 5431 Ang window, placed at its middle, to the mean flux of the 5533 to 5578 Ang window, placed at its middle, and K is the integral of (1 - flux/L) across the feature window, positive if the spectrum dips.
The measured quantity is -0.1 Ang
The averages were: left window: 25.2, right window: 25.4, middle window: 25.3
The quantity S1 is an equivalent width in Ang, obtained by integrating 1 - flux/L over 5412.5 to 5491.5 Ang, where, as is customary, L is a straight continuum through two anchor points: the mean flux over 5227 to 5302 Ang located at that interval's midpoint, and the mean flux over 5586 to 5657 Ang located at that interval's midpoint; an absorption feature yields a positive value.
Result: -0.9 Ang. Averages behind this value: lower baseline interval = 25.1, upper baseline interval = 25.1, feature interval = 25.3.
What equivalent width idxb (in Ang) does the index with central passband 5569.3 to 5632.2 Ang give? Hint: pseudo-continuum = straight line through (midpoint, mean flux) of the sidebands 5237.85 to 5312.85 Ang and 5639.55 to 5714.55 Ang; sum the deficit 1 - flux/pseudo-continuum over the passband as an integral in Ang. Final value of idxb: -0.3 Ang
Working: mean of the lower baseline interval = 25.3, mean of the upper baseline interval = 24.9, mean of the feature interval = 25.1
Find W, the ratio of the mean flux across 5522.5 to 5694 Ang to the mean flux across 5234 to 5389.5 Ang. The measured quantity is 1.0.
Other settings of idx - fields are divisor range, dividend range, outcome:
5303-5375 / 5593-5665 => 1.09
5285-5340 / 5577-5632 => 1.10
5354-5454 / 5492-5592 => 1.05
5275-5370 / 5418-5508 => 1.04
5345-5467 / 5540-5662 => 1.07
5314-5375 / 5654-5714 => 1.11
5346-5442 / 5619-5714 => 1.09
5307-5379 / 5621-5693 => 1.11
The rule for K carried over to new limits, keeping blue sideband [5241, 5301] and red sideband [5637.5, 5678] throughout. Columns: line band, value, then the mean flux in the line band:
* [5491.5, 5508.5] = 0.01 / 24.9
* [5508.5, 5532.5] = -0.73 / 25.7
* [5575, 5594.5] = -0.29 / 25.2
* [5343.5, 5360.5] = -0.46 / 25.8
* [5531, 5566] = -0.85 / 25.5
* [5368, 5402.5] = -0.37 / 25.3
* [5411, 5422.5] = -0.24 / 25.5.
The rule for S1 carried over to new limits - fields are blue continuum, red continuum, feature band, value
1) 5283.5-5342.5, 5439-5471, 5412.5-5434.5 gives 0.28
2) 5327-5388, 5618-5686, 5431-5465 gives -0.30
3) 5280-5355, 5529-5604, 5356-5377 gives 0.25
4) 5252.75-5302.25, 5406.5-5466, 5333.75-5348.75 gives -0.27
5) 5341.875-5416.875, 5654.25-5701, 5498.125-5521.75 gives -0.19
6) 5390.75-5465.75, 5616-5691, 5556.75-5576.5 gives 0.04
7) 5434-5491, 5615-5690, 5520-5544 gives -0.13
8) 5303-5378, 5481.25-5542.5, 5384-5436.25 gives 0.24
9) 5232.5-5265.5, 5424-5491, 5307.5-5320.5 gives -0.28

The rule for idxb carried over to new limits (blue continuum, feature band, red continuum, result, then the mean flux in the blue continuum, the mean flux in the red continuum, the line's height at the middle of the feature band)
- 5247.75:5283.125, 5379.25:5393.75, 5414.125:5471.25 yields -0.2 Ang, 24.8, 25.4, 25.2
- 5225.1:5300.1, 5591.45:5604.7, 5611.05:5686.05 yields 0.2 Ang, 25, 25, 25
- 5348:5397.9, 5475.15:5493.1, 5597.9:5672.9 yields 0.0 Ang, 25.4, 25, 25.2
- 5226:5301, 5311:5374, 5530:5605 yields -0.7 Ang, 25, 25.2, 25.1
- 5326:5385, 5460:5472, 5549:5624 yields -0.1 Ang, 25.3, 25.2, 25.3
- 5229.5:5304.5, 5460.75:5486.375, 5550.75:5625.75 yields 0.0 Ang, 25.1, 25.2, 25.2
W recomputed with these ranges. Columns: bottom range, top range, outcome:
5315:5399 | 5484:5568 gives 1.00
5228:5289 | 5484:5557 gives 1.02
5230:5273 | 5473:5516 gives 1.01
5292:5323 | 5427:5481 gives 0.99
